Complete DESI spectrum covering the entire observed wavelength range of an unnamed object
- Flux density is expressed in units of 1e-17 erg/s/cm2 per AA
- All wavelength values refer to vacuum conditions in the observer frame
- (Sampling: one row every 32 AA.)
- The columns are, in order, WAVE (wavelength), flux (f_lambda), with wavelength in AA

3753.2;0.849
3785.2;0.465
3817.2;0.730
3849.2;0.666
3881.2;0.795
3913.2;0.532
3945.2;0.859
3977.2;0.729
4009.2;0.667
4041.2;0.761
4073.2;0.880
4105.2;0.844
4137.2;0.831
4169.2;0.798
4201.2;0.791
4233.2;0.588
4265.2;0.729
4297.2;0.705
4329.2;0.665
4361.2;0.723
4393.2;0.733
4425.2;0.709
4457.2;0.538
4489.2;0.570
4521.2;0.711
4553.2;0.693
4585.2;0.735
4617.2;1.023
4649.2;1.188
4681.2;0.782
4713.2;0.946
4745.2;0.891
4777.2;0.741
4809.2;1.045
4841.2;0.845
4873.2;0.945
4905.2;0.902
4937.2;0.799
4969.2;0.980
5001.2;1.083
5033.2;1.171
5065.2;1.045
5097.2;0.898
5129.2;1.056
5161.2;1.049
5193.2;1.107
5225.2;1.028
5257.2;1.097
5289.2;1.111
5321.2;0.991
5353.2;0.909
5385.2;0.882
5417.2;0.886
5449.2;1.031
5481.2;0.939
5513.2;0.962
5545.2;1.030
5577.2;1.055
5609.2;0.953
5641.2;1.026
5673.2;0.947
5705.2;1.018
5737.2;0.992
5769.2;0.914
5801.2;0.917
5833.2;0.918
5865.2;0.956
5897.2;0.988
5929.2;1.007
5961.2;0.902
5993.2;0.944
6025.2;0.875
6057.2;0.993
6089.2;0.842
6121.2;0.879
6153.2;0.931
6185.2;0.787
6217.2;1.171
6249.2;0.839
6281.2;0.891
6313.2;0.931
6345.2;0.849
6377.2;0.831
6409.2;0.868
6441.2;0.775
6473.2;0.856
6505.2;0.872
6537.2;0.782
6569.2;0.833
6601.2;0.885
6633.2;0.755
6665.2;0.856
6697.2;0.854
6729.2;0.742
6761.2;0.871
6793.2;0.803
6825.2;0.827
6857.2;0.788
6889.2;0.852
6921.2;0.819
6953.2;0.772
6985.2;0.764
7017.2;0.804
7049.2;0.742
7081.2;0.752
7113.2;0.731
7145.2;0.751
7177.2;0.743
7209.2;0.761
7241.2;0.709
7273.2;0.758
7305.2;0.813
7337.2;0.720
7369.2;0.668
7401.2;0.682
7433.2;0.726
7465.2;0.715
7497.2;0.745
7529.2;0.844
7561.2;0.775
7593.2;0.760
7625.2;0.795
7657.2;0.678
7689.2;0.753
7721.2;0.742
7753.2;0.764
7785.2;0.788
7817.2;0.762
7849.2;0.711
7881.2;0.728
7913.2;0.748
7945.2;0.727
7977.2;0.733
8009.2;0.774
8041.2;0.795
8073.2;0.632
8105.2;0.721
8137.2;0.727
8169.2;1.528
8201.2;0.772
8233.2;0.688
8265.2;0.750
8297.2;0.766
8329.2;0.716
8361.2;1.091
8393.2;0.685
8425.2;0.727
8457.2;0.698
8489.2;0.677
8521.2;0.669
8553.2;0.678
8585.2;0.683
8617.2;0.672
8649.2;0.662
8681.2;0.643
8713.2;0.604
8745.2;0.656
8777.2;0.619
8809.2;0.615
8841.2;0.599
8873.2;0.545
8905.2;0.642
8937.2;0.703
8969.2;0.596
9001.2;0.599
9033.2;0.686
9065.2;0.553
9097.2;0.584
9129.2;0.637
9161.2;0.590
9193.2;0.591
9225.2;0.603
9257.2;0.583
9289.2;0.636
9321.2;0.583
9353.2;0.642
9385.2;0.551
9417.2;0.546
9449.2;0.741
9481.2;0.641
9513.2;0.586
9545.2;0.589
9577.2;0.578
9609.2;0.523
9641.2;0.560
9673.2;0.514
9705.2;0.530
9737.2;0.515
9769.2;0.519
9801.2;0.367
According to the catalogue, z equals 0.24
